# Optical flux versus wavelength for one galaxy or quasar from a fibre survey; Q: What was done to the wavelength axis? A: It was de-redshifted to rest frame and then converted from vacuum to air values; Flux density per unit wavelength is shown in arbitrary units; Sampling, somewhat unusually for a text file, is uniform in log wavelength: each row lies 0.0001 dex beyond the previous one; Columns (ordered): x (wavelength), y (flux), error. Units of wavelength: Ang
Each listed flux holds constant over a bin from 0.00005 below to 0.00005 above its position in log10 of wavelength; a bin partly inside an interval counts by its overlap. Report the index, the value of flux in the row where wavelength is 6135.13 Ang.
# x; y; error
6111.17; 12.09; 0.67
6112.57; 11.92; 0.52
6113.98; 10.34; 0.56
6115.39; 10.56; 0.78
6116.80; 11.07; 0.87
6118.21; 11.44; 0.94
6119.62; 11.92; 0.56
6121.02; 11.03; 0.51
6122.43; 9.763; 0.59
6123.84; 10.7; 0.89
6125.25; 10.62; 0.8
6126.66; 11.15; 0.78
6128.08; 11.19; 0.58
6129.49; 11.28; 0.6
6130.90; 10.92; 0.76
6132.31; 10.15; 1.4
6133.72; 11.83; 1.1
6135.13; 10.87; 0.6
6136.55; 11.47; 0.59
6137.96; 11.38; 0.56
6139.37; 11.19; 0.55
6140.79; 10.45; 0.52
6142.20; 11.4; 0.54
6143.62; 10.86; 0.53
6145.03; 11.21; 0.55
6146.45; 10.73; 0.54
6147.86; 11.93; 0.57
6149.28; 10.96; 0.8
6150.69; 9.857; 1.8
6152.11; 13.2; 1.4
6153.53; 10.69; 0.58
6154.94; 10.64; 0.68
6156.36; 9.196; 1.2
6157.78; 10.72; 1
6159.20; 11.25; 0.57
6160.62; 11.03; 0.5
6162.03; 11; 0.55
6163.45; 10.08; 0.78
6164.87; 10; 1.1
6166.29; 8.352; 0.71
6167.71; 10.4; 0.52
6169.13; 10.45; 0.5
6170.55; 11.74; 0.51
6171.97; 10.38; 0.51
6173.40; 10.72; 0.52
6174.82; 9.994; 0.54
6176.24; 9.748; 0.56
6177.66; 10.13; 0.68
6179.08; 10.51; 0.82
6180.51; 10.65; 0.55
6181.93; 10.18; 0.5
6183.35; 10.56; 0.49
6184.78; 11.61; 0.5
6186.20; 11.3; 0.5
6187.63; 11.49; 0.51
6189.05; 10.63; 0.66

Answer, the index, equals 10.87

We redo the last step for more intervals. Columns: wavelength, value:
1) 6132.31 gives 10.15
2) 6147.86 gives 11.93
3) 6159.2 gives 11.25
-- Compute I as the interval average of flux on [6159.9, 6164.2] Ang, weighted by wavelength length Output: 10.7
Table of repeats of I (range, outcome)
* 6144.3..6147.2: 11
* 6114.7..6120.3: 11.2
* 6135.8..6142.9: 11.2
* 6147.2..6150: 11.4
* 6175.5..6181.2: 10.3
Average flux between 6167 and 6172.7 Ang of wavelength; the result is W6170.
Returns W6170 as 10.7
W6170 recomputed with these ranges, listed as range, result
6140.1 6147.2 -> 10.9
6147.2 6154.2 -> 11.3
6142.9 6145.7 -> 11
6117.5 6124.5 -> 11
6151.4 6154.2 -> 11.9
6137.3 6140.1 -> 11.3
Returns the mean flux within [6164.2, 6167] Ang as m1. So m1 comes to 9.16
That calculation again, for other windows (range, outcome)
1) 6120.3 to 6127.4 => 10.7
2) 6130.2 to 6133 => 10.5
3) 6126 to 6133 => 10.9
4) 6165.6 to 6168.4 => 9.38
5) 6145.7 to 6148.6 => 11.3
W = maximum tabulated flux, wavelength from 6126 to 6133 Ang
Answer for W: 11.28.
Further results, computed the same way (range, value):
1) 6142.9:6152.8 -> 13.2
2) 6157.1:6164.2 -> 11.25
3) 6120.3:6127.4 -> 11.15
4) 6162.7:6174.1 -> 11.74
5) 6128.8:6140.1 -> 11.83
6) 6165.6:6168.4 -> 10.4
